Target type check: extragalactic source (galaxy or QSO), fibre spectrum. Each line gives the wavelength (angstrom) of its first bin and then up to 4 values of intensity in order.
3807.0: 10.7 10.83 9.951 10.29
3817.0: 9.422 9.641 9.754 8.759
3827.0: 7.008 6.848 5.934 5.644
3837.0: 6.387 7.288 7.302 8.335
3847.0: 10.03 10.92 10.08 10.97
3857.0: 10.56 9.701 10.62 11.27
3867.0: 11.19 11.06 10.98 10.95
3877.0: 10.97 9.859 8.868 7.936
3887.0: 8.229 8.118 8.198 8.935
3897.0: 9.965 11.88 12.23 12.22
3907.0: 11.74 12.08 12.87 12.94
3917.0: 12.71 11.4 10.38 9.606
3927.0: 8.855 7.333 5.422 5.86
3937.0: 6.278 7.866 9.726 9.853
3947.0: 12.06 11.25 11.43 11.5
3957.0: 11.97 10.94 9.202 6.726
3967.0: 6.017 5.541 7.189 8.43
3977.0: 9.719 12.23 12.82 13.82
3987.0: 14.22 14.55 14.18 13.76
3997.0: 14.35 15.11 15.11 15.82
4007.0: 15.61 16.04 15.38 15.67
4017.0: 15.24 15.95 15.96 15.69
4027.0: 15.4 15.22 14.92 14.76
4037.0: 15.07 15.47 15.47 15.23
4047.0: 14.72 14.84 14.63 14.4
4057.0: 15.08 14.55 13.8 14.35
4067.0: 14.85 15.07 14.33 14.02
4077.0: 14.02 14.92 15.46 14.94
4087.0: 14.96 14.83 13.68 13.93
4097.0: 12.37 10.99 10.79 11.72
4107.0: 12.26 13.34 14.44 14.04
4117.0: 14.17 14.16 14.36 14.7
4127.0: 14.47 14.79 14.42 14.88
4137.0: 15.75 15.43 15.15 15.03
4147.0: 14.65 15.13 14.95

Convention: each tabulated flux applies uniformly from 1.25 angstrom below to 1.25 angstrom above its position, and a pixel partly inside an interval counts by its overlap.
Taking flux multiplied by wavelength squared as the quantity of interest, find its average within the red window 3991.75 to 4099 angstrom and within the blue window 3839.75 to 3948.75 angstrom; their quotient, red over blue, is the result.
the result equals 1.61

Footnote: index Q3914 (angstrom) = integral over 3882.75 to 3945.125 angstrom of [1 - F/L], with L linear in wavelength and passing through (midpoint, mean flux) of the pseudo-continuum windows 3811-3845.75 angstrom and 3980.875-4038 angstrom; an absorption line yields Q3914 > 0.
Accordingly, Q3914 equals 8.57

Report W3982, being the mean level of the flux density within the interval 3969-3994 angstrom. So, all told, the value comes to 11.5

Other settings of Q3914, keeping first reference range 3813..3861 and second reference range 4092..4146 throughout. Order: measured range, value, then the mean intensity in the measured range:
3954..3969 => 2.5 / 9.09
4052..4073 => -2.8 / 14.6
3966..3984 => 3.5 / 9.1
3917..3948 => 4.7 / 8.85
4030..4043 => -2.9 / 15.1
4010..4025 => -4.6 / 15.7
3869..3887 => -0.9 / 9.92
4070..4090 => -2.3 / 14.7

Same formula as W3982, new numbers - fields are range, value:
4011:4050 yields 15.3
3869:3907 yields 10.1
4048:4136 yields 14.1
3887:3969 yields 9.86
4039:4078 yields 14.7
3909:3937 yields 9.73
